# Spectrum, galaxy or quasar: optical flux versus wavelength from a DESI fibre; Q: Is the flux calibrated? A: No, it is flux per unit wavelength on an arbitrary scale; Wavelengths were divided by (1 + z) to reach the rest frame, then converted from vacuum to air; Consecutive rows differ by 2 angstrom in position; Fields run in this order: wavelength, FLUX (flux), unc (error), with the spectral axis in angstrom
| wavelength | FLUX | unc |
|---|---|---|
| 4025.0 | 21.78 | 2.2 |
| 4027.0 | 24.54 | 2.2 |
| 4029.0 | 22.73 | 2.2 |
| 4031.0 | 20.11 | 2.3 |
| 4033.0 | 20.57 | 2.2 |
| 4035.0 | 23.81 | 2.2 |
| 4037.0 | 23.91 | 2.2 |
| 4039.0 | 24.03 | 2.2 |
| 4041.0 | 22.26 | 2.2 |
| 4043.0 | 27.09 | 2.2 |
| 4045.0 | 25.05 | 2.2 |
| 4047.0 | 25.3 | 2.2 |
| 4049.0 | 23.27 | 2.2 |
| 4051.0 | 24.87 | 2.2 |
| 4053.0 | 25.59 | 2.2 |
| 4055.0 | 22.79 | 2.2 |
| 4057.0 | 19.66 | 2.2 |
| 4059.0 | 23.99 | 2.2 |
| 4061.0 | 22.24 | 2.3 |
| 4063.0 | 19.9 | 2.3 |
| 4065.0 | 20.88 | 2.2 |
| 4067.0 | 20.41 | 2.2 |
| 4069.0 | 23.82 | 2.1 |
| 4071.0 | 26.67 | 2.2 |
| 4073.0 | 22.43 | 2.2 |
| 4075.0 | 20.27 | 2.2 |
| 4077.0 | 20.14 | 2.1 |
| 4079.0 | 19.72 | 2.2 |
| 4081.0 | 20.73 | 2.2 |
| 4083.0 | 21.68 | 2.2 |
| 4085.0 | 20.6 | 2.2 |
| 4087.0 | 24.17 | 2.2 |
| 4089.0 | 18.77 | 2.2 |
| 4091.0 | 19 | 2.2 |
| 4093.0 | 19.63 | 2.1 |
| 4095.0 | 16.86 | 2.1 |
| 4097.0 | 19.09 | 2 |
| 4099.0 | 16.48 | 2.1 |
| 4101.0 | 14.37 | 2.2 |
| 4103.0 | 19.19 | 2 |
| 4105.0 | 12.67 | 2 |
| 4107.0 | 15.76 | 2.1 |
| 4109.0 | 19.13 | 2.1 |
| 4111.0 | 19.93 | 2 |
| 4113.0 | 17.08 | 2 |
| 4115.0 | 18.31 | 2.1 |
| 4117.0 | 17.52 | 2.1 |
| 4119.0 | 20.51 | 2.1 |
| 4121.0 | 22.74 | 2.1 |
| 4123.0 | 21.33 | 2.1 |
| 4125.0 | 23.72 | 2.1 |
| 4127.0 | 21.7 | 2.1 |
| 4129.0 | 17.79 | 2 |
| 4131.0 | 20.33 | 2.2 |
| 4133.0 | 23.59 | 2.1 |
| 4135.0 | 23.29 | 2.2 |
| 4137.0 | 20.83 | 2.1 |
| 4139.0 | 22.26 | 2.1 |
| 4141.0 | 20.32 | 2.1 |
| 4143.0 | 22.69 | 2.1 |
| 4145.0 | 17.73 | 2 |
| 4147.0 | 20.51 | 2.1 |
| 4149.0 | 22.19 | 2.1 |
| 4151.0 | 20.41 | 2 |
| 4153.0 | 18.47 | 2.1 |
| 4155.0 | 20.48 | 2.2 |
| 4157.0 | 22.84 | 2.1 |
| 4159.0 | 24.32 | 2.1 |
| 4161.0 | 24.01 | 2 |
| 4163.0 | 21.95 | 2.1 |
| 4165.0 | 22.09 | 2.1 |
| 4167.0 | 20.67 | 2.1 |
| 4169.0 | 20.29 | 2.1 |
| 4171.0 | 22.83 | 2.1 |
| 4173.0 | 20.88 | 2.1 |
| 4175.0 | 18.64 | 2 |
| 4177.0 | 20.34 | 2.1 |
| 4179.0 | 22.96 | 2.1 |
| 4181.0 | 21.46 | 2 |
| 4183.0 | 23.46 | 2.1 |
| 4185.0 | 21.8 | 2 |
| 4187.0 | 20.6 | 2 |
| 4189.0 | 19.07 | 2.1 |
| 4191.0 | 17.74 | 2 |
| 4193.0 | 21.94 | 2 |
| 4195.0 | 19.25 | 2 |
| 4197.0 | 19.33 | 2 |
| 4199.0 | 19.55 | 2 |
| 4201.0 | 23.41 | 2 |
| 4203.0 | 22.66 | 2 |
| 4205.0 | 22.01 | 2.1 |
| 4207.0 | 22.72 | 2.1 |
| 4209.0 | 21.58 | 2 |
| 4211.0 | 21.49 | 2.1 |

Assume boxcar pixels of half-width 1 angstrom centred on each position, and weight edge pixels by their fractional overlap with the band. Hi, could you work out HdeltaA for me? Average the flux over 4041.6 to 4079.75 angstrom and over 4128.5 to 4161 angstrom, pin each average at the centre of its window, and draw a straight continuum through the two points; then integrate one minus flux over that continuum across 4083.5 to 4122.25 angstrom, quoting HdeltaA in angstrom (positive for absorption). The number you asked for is 6.1 angstrom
